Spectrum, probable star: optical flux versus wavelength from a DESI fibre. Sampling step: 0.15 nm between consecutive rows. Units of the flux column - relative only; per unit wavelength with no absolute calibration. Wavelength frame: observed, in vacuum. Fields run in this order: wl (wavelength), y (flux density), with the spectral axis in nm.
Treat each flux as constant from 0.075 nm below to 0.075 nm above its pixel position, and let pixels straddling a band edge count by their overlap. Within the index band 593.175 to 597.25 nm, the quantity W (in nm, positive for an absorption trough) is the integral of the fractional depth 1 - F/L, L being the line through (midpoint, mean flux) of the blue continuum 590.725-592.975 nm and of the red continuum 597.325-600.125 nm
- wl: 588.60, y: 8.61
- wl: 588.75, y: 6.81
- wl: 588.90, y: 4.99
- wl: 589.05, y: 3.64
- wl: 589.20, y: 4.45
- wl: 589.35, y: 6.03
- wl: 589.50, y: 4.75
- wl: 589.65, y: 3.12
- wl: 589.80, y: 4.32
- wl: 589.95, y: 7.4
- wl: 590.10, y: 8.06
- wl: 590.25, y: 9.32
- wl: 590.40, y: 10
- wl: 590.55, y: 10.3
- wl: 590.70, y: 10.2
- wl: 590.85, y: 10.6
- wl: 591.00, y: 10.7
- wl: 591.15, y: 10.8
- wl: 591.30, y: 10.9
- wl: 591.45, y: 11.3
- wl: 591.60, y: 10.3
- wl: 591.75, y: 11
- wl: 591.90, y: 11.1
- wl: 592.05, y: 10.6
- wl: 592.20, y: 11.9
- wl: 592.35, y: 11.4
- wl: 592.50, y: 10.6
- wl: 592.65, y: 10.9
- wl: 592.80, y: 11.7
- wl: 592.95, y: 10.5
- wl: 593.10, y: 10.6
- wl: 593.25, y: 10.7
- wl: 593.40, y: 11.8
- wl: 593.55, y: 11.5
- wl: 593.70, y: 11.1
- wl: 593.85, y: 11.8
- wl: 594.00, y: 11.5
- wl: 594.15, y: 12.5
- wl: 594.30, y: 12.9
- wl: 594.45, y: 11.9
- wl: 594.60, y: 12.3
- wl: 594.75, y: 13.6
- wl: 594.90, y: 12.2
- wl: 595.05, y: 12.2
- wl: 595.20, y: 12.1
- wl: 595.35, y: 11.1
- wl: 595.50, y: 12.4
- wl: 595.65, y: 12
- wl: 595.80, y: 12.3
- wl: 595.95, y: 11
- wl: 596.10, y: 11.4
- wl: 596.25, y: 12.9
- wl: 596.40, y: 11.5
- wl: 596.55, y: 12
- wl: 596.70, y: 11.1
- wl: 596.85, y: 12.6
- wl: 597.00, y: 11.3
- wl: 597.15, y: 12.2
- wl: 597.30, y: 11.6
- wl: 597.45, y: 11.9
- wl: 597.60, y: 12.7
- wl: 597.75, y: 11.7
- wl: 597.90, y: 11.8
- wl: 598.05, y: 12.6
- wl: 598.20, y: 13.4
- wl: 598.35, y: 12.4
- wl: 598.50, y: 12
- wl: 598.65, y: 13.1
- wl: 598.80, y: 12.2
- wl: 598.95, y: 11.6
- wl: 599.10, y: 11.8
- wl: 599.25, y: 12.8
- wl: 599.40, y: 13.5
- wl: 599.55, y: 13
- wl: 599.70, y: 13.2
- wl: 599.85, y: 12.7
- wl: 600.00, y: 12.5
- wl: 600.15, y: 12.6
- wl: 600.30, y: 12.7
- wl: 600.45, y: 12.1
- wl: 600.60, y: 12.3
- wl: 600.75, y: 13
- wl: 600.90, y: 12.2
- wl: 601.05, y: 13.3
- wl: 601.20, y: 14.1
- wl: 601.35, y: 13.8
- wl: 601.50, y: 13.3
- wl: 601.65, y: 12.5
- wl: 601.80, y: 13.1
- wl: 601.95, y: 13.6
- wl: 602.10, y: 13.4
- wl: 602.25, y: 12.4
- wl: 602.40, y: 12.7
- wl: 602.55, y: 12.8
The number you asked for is -0.08 nm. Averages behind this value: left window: 10.9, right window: 12.5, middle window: 11.9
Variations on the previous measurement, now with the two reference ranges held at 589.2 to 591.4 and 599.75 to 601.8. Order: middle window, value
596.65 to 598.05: -0.072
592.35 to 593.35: -0.166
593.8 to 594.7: -0.201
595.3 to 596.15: -0.088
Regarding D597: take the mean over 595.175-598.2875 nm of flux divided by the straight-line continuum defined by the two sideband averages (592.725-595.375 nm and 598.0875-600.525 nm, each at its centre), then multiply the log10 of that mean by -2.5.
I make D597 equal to 0.02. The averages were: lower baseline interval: 11.8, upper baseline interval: 12.6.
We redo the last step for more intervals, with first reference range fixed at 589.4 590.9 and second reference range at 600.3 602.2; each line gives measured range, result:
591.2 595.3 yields -0.24 mag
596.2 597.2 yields -0.10 mag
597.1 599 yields -0.07 mag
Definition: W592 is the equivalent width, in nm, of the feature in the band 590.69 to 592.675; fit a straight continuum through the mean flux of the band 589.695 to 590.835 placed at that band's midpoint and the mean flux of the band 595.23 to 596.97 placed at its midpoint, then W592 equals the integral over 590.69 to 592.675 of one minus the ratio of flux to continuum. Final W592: -0.34 nm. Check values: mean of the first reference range 8.48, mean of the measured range 10.9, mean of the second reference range 11.8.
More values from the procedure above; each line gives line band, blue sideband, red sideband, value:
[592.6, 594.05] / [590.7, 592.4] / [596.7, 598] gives 0.003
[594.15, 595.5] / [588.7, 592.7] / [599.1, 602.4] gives -0.241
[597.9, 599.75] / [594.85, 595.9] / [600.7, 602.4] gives 0.007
